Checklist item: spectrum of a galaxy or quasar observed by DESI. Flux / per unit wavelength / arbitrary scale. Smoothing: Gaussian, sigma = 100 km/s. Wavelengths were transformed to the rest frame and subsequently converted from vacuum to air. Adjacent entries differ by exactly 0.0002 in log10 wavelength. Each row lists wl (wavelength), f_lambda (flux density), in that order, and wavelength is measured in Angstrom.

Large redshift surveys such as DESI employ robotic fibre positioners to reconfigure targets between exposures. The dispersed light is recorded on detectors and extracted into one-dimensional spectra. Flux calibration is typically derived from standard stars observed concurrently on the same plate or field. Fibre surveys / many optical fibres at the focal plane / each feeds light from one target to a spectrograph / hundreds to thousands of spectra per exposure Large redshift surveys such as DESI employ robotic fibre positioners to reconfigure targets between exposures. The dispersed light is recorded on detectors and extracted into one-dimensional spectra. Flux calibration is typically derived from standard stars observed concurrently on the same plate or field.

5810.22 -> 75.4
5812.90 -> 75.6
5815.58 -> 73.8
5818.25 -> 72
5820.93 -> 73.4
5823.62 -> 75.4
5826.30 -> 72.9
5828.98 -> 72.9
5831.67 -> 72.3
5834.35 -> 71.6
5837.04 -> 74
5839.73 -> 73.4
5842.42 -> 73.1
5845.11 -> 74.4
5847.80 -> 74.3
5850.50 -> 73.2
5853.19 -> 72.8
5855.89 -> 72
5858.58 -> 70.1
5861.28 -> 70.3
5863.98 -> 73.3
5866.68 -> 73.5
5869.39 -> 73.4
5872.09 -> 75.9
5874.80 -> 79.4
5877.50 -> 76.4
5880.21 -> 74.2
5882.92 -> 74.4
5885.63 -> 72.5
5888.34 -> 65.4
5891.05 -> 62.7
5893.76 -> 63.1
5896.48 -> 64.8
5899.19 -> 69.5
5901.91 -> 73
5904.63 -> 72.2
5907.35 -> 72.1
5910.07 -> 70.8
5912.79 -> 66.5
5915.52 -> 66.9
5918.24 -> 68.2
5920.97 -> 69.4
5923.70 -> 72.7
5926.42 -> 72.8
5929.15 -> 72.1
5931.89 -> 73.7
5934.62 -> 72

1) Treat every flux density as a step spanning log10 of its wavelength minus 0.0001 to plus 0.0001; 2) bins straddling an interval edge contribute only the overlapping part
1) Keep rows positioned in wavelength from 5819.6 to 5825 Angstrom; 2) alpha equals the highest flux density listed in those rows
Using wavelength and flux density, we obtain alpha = 75.4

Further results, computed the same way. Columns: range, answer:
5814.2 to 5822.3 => 73.8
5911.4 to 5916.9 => 66.9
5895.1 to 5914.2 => 73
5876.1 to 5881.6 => 76.4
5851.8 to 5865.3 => 73.3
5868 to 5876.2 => 79.4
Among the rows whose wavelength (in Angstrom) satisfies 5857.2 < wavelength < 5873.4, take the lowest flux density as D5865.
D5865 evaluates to 70.1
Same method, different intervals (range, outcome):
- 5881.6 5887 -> 72.5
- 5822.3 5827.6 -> 72.9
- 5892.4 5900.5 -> 63.1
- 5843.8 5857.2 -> 72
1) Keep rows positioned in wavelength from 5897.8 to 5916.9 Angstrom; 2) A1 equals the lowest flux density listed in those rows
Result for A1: 66.5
